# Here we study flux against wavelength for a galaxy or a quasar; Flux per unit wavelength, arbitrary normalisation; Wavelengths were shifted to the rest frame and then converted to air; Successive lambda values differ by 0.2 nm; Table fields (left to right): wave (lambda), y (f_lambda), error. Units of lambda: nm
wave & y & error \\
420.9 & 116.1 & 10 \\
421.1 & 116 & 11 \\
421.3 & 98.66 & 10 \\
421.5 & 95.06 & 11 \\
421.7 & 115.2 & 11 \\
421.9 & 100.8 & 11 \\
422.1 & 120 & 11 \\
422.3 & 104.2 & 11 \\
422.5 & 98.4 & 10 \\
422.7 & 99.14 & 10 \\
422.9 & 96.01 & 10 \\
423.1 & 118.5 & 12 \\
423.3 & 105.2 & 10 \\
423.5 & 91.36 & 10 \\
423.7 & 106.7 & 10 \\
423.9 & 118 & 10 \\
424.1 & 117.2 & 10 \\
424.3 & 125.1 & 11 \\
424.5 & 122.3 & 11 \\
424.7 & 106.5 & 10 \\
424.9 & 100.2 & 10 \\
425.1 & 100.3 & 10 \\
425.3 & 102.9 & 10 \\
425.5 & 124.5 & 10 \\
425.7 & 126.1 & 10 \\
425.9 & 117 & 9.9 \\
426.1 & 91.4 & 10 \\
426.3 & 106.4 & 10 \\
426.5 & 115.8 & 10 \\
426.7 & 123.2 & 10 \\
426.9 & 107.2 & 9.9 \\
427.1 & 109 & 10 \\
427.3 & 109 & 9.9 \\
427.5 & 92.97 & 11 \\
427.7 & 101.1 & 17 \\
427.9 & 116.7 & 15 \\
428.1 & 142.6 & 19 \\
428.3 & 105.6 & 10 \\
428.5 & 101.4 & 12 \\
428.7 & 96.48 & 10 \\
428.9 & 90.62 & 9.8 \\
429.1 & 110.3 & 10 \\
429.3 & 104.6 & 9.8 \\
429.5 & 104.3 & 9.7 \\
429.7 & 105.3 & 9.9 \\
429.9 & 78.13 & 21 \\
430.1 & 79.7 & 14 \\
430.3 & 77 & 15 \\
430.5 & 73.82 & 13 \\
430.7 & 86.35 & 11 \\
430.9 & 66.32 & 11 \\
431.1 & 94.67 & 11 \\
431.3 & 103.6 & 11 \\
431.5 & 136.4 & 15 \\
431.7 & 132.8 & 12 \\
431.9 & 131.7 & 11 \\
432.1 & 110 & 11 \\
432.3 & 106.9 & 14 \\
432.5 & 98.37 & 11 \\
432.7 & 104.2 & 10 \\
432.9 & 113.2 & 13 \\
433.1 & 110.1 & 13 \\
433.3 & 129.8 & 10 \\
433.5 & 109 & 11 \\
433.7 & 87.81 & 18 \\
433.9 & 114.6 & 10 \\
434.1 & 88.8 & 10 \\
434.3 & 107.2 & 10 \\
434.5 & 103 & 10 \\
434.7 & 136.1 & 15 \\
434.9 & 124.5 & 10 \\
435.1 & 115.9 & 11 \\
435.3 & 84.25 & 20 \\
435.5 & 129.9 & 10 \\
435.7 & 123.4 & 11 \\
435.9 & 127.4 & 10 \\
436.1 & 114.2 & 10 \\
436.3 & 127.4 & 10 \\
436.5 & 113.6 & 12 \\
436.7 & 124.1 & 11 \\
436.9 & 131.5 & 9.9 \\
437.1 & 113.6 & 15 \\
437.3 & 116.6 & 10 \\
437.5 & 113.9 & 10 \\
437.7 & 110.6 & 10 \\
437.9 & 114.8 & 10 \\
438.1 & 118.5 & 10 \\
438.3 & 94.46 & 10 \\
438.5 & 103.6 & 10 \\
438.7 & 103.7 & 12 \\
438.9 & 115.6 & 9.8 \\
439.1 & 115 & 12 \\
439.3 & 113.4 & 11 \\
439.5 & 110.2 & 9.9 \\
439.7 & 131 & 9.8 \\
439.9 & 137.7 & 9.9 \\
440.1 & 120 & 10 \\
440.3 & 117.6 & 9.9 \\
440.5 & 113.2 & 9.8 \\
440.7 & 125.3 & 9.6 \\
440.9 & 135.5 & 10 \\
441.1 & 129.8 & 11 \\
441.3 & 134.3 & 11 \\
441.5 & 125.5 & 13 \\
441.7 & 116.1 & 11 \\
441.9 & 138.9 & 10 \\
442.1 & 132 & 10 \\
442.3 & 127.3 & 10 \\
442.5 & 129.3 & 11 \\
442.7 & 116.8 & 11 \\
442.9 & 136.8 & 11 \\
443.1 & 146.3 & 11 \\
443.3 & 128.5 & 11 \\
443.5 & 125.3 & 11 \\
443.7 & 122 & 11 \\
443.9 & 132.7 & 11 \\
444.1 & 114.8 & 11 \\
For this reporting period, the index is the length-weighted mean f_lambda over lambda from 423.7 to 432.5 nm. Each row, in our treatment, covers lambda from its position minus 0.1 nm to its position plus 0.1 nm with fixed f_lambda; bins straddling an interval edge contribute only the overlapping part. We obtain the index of 106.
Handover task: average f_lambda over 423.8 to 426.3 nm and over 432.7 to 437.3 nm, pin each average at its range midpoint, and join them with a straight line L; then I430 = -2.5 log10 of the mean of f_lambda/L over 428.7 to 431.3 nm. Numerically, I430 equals 0.25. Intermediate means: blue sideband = 112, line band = 90.1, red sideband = 115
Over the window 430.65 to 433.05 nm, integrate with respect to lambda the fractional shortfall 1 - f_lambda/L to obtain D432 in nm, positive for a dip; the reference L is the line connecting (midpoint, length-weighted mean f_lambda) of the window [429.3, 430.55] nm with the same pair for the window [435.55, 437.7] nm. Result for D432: -0.24 nm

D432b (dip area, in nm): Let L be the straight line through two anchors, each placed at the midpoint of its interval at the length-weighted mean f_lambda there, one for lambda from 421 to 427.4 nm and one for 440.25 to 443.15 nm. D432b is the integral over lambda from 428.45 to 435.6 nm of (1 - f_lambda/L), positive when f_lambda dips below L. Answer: 0.82 nm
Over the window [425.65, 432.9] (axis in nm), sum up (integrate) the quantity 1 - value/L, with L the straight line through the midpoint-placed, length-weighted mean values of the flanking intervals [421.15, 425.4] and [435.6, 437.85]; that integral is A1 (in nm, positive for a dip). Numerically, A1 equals 0.52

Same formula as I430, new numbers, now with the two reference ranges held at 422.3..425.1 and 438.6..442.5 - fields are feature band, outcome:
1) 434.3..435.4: 0.05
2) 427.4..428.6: 0.02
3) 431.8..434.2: 0.07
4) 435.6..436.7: -0.02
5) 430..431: 0.43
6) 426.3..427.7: 0.02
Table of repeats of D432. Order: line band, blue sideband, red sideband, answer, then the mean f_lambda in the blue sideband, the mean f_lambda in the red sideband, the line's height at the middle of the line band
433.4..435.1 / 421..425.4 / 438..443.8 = 0.11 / 107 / 123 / 117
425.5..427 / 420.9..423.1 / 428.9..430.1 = -0.18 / 106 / 98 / 101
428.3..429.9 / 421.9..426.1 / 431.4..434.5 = 0.15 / 109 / 112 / 111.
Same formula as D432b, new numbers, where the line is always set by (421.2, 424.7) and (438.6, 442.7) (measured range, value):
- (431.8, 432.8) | 0.05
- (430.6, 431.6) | 0.15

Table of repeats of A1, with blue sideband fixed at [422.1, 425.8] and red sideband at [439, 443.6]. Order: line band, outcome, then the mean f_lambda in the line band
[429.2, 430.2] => 0.18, 94.4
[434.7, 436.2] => 0.03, 118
